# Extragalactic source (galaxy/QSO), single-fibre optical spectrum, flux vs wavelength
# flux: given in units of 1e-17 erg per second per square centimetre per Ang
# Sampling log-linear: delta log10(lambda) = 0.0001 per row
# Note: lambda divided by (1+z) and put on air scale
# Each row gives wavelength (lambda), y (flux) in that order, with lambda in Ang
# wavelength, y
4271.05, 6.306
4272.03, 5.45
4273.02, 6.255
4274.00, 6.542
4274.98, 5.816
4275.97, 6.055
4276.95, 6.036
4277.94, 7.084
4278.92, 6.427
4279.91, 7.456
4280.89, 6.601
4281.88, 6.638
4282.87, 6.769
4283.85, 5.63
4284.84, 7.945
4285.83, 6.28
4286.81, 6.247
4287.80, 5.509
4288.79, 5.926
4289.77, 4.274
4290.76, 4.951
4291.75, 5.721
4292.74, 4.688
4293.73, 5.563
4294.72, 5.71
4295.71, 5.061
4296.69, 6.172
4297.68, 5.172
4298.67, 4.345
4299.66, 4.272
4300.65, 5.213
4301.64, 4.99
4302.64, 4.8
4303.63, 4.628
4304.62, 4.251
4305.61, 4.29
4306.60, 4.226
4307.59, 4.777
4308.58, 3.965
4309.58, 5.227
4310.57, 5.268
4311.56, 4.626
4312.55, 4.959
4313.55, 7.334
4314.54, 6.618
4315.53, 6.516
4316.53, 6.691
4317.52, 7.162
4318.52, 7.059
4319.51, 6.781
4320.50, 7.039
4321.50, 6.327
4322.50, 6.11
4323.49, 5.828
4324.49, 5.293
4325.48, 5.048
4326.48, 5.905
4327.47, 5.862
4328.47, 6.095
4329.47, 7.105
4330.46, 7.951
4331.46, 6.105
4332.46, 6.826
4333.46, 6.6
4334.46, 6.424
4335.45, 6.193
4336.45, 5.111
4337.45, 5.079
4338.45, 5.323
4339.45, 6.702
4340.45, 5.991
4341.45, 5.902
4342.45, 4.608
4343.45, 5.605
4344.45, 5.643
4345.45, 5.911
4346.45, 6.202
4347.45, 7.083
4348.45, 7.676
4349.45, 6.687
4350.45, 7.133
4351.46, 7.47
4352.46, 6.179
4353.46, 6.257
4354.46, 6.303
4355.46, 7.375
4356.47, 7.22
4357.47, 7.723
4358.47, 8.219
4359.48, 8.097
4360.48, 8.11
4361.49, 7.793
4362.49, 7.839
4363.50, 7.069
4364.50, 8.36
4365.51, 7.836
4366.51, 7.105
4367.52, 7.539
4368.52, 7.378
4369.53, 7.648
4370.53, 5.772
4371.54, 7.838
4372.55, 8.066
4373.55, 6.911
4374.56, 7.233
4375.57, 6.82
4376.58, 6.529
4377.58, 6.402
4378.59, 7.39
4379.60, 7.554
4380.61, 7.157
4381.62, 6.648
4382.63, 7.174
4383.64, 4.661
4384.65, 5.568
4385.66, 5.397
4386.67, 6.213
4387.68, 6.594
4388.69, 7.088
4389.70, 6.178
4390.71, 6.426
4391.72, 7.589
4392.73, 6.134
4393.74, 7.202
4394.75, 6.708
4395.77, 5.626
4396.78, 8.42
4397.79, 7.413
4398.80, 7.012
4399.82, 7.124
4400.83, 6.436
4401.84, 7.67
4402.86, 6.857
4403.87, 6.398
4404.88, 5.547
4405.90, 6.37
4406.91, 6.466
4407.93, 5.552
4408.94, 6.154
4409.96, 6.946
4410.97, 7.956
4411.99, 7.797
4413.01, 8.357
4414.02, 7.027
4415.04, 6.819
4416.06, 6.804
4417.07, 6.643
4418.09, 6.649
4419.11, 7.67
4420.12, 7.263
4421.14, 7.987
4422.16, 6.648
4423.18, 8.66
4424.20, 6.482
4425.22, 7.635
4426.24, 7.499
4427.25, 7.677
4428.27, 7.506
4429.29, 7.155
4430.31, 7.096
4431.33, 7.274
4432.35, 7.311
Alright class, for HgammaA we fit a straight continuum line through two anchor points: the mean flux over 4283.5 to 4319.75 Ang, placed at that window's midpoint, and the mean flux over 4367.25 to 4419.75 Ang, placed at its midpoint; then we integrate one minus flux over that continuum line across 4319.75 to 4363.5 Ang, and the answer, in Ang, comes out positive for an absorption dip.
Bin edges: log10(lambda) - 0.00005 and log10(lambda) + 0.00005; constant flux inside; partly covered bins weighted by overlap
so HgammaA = -3.2 Ang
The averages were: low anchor 5.47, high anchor 6.84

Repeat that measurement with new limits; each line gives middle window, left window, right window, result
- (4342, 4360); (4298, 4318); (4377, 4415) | -2.39 Ang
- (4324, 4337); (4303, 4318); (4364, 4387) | -0.76 Ang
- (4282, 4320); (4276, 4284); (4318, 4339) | 5.28 Ang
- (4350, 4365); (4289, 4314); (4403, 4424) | -3.57 Ang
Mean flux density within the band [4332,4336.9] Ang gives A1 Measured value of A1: 6.24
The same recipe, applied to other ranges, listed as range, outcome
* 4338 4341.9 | 5.99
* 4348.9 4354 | 6.75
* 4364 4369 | 7.65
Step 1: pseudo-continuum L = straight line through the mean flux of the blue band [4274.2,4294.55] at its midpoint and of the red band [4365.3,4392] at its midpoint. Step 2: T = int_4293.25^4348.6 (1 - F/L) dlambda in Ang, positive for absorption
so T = 5.3 Ang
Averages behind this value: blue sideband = 6.08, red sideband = 6.82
